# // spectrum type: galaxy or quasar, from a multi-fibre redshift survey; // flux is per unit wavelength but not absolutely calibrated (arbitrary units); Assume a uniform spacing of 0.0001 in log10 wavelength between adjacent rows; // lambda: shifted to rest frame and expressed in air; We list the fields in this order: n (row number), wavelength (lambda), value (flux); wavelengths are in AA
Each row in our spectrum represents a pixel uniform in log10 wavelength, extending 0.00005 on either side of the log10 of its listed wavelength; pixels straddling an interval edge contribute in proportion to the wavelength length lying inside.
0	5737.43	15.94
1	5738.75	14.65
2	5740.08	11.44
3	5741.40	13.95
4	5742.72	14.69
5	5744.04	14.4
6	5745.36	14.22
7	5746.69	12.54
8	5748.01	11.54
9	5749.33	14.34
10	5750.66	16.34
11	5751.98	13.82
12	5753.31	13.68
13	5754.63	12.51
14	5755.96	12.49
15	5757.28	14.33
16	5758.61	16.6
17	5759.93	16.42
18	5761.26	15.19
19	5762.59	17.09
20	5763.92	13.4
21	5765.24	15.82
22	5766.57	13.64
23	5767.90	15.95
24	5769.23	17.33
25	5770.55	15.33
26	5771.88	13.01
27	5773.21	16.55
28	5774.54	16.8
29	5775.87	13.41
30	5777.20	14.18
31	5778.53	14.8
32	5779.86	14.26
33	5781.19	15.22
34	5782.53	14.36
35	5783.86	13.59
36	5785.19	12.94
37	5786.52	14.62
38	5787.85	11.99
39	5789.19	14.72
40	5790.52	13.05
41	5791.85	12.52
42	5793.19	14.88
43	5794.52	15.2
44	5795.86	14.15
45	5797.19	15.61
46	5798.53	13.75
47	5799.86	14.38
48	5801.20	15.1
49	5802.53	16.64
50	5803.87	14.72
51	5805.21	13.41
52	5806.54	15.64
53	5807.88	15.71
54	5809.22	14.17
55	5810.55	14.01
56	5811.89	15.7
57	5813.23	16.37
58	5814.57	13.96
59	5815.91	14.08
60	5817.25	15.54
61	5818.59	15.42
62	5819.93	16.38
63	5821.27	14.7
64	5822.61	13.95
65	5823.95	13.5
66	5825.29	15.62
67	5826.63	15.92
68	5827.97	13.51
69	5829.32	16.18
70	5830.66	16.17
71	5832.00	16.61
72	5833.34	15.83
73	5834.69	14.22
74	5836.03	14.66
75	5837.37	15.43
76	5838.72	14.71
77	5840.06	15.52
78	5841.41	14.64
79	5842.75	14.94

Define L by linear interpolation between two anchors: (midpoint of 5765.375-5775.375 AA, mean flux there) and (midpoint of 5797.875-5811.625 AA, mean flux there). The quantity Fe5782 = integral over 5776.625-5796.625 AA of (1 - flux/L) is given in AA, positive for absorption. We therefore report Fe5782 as 1.48 AA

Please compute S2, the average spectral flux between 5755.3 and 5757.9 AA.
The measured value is 13.4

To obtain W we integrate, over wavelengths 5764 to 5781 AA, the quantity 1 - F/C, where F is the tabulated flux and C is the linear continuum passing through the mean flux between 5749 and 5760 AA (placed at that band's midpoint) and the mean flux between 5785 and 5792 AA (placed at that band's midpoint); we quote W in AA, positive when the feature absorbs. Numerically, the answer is -1.4 AA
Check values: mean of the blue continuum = 14.4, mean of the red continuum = 13.4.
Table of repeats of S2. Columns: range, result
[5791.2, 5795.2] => 14.2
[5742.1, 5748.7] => 13.5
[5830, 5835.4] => 15.7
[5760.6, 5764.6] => 15.2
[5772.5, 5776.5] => 15.6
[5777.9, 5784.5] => 14.4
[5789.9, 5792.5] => 12.8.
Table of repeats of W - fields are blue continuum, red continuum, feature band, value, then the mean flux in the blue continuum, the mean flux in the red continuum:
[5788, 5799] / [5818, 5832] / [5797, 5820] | -0.5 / 14.1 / 15.2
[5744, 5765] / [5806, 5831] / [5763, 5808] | 0.2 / 14.3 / 15.1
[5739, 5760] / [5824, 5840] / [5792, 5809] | -0.1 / 13.9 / 15.3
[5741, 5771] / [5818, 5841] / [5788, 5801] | 0.6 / 14.6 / 15.2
